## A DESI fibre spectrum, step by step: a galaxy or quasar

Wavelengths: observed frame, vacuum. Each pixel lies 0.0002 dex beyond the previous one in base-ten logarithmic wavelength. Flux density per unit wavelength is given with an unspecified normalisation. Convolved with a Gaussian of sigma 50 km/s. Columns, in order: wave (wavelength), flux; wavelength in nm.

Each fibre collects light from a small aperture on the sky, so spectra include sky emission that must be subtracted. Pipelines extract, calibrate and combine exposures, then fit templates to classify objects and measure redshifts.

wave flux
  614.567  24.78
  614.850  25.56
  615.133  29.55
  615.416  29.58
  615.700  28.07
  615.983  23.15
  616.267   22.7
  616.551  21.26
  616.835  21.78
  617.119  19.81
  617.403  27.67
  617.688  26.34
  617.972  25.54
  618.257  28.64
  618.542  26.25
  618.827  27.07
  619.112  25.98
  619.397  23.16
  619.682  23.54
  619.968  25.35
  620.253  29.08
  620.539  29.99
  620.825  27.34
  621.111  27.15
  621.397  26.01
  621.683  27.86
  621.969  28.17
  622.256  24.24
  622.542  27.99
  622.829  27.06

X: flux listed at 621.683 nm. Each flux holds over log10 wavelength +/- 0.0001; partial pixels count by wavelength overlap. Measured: 27.86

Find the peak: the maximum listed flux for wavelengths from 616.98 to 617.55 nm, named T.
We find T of 27.67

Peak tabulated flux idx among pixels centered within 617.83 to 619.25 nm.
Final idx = 28.64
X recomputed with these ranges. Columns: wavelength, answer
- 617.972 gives 25.54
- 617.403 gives 27.67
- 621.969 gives 28.17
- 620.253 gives 29.08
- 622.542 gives 27.99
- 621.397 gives 26.01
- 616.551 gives 21.26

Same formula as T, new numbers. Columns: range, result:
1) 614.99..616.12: 29.58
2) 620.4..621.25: 29.99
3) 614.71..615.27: 29.55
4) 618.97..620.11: 25.98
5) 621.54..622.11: 28.17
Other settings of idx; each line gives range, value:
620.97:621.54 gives 27.15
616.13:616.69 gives 22.7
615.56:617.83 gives 28.07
